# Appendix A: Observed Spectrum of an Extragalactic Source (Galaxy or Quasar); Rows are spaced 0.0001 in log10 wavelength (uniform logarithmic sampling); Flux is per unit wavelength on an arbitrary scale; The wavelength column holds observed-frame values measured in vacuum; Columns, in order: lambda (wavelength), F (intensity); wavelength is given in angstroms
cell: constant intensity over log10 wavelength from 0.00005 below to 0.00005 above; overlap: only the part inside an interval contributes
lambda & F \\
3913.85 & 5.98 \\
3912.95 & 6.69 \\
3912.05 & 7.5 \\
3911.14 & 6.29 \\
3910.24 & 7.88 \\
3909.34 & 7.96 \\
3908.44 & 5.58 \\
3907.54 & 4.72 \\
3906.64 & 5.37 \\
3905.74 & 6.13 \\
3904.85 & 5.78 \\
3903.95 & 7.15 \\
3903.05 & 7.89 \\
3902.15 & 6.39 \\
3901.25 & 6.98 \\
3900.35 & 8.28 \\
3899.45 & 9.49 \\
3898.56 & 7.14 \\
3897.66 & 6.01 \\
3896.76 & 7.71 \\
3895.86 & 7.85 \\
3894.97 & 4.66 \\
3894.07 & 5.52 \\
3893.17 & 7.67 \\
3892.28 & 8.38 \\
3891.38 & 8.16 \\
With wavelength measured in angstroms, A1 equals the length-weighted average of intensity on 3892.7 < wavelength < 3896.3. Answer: 6.45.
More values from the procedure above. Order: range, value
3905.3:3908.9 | 5.45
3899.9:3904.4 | 7.33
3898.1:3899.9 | 8.32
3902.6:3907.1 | 6.47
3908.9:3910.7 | 7.91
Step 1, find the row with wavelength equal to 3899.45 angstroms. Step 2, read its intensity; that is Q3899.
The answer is 9.49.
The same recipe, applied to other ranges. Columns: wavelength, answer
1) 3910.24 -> 7.88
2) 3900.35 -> 8.28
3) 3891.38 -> 8.16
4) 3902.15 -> 6.39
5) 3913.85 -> 5.98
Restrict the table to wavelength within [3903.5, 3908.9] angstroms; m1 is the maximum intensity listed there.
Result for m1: 7.15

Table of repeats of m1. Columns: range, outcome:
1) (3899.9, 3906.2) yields 8.28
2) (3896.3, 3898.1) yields 7.71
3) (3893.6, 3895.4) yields 5.52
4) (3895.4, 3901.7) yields 9.49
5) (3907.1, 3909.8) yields 7.96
